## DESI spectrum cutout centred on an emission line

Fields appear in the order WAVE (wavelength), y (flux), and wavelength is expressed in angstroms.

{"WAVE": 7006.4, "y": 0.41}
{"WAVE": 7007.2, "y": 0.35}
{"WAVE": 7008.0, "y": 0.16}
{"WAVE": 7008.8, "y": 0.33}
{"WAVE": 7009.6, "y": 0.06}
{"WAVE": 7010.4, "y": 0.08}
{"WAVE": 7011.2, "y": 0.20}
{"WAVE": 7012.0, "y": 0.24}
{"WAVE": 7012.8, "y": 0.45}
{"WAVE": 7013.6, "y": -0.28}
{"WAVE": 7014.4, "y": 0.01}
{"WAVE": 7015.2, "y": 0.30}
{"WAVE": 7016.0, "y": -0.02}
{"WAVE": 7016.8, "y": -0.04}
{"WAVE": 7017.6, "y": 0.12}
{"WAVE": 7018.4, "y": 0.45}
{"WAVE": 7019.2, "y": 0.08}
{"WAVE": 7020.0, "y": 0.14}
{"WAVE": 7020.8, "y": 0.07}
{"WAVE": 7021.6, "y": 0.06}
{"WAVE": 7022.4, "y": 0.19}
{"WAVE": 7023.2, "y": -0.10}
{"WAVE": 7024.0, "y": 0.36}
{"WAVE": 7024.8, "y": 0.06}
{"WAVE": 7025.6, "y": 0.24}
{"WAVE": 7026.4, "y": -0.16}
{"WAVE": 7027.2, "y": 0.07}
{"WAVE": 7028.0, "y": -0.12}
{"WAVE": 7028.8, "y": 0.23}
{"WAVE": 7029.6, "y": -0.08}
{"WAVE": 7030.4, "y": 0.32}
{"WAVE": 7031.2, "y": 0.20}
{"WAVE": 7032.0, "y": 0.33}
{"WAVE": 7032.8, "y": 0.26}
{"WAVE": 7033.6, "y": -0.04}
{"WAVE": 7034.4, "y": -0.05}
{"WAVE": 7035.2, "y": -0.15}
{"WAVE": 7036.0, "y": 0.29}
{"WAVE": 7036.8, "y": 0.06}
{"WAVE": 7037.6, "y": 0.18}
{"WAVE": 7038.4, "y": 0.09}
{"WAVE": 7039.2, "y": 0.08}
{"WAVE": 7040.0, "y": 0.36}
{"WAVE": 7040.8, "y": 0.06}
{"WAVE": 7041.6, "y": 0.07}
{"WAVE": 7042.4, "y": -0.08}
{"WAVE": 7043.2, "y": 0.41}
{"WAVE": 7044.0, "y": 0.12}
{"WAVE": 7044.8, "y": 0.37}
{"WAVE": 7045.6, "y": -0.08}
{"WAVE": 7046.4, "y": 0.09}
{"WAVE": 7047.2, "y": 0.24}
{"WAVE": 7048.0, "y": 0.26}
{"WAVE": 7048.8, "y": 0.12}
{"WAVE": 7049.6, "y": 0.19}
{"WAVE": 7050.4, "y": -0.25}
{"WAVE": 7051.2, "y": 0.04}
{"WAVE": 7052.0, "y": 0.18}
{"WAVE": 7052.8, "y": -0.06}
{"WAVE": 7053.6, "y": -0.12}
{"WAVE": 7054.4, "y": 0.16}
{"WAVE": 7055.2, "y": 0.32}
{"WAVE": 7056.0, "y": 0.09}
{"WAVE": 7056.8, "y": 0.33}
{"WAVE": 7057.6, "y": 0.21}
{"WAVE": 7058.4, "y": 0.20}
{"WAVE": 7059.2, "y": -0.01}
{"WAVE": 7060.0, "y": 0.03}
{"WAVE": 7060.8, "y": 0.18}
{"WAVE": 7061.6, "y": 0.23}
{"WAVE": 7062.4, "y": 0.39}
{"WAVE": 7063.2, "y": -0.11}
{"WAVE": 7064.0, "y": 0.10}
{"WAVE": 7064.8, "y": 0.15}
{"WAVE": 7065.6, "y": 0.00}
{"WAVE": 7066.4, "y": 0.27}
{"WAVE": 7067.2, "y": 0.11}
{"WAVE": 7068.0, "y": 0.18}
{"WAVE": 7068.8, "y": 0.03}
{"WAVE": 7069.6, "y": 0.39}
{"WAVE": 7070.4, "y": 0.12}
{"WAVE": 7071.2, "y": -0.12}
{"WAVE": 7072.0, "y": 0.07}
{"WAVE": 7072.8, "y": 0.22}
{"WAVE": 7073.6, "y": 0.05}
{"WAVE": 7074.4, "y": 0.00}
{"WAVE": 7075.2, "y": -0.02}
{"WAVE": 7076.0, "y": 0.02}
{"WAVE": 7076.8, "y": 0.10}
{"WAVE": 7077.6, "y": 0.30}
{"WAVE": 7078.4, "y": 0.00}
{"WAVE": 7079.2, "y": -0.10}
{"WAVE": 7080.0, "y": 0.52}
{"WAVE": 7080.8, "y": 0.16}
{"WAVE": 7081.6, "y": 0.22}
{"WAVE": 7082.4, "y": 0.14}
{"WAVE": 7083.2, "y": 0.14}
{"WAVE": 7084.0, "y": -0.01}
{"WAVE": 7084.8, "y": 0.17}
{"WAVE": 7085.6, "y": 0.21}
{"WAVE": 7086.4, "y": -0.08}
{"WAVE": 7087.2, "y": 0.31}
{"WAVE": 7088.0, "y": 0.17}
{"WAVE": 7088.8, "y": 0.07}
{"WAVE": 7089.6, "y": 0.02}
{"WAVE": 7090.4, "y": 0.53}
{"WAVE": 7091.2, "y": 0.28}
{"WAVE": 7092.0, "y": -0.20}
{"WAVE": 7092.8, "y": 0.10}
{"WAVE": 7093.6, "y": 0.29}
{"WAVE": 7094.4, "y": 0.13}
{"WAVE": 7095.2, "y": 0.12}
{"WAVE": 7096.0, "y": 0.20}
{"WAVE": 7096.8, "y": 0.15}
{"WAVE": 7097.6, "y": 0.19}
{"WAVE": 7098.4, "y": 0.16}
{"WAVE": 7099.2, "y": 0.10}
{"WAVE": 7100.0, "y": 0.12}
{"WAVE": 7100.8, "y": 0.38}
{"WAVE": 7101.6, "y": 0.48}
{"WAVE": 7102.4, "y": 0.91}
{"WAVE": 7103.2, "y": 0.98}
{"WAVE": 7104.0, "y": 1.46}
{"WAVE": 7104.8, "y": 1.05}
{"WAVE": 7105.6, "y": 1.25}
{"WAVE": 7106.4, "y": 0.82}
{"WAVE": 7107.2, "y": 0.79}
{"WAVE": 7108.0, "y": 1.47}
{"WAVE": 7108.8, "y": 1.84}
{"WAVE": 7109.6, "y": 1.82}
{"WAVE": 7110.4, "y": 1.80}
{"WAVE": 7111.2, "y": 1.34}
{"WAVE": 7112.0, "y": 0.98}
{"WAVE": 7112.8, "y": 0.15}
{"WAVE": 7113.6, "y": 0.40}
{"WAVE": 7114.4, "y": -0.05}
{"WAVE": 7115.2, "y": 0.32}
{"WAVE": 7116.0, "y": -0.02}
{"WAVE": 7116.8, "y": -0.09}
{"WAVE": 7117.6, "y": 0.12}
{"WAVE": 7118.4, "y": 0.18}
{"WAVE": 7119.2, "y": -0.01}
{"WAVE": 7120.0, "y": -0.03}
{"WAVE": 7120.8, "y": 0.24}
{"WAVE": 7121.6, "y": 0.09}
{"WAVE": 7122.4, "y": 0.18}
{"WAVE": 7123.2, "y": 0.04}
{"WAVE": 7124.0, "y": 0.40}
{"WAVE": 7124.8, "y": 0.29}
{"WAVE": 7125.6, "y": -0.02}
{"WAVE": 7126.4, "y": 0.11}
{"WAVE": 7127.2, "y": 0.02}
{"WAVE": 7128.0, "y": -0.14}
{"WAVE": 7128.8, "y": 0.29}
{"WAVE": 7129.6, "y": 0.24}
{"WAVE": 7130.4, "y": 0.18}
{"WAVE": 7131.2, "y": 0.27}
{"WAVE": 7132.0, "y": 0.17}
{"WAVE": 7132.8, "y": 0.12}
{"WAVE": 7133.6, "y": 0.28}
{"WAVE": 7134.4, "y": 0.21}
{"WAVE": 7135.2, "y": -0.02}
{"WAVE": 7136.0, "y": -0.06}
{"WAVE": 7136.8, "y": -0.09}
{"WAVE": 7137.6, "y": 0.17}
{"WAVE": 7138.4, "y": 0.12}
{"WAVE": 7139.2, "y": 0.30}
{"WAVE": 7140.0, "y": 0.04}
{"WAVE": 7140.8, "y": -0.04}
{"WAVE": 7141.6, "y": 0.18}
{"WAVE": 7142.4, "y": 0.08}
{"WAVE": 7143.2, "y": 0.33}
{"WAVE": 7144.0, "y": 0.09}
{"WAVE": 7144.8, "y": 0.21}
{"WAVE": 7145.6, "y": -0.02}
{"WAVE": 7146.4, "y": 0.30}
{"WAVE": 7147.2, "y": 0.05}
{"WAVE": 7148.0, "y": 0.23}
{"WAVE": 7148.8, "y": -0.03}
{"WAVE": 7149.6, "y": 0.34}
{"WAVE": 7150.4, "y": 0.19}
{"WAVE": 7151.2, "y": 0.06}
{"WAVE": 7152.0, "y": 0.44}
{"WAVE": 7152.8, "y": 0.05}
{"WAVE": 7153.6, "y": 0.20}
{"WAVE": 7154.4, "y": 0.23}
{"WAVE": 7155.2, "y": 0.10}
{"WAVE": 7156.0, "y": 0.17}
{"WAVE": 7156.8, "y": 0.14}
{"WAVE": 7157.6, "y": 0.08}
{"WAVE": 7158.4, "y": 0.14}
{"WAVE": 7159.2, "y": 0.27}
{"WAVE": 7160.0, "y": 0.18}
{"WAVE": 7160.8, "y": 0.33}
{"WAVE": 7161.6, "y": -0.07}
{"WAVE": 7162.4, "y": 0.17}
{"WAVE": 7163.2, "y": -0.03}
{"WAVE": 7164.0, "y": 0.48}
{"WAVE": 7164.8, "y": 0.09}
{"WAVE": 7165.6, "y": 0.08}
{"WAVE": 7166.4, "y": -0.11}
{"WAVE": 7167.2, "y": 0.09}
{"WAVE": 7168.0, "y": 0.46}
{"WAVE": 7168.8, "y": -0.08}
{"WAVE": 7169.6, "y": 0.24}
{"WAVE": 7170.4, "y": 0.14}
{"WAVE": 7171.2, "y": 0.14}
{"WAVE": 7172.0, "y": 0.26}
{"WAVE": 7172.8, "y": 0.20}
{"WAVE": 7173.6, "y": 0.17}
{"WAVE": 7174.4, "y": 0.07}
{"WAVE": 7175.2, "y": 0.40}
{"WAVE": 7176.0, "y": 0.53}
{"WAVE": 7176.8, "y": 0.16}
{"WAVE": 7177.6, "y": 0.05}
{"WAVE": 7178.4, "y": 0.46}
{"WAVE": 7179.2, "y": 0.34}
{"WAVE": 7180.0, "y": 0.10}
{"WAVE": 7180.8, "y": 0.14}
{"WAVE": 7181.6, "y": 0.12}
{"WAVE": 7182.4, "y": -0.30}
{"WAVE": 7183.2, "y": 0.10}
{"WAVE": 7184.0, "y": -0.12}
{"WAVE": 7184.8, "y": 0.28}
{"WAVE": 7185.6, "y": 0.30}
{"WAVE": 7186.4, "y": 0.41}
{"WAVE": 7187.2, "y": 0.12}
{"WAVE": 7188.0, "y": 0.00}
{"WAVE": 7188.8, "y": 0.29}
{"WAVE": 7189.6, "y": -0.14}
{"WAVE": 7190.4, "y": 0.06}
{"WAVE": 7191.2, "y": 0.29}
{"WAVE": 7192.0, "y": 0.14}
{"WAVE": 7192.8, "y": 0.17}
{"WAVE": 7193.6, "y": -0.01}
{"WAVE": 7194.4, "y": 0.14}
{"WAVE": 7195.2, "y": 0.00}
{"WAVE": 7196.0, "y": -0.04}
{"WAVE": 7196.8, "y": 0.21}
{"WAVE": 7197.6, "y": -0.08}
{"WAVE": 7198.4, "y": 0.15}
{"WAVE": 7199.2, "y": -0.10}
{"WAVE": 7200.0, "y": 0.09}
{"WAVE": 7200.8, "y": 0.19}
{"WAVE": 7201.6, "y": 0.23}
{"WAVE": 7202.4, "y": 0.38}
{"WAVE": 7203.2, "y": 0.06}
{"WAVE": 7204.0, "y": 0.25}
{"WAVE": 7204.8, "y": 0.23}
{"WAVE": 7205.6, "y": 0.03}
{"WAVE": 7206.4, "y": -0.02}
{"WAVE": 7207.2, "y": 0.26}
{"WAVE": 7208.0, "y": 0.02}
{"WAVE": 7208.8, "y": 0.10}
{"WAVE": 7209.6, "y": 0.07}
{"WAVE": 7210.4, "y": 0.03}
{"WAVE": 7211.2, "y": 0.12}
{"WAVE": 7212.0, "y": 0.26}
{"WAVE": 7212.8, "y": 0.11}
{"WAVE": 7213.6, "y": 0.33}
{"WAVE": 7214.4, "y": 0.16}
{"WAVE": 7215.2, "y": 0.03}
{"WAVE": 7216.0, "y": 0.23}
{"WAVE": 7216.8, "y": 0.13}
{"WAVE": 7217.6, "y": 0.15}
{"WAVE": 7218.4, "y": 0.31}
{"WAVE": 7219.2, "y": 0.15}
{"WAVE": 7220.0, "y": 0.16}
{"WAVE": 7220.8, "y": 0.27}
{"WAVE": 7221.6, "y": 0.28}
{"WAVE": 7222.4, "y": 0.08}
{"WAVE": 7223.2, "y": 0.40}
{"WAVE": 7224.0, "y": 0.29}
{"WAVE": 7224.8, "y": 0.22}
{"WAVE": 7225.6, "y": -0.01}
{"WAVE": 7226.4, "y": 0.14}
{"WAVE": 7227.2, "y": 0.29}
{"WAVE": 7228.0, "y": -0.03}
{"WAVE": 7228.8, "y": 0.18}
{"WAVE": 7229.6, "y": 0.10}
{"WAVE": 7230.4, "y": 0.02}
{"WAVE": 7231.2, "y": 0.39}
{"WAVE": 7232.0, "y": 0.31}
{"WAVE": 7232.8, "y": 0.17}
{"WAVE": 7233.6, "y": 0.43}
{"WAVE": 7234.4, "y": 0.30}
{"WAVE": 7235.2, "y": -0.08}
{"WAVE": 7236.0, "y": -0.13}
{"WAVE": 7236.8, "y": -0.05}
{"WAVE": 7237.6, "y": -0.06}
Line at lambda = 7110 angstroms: [O II] 3727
